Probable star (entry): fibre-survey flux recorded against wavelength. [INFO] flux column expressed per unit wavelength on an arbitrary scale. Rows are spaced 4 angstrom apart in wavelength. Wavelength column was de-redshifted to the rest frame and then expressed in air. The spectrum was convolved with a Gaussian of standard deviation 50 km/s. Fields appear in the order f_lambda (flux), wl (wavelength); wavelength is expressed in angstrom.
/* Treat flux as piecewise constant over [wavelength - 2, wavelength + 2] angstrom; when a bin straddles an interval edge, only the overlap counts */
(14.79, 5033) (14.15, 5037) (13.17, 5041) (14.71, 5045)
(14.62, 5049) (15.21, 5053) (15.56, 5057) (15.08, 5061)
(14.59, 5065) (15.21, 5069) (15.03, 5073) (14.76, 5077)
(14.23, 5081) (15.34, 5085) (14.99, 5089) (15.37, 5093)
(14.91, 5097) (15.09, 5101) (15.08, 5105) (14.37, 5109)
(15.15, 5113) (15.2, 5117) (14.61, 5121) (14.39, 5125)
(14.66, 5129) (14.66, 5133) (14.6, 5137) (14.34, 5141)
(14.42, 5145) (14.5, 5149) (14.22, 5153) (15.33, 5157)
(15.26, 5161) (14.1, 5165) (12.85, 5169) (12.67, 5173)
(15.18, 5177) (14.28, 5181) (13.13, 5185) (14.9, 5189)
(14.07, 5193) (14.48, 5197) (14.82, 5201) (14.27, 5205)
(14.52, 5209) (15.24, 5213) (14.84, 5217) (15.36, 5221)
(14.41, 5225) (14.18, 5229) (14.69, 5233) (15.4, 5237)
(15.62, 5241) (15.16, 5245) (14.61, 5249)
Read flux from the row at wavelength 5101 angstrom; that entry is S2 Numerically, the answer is 15.09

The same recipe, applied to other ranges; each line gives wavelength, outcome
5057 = 15.56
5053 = 15.21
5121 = 14.61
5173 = 12.67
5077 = 14.76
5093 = 15.37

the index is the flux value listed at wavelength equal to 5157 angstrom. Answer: 15.33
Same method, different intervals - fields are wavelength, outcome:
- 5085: 15.34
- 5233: 14.69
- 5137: 14.6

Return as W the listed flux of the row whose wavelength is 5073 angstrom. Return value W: 15.03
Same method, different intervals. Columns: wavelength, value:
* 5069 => 15.21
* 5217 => 14.84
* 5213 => 15.24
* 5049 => 14.62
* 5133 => 14.66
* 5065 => 14.59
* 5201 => 14.82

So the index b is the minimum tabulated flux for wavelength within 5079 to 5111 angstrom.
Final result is 14.23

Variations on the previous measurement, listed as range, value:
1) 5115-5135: 14.39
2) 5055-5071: 14.59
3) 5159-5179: 12.67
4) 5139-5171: 12.85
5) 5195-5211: 14.27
